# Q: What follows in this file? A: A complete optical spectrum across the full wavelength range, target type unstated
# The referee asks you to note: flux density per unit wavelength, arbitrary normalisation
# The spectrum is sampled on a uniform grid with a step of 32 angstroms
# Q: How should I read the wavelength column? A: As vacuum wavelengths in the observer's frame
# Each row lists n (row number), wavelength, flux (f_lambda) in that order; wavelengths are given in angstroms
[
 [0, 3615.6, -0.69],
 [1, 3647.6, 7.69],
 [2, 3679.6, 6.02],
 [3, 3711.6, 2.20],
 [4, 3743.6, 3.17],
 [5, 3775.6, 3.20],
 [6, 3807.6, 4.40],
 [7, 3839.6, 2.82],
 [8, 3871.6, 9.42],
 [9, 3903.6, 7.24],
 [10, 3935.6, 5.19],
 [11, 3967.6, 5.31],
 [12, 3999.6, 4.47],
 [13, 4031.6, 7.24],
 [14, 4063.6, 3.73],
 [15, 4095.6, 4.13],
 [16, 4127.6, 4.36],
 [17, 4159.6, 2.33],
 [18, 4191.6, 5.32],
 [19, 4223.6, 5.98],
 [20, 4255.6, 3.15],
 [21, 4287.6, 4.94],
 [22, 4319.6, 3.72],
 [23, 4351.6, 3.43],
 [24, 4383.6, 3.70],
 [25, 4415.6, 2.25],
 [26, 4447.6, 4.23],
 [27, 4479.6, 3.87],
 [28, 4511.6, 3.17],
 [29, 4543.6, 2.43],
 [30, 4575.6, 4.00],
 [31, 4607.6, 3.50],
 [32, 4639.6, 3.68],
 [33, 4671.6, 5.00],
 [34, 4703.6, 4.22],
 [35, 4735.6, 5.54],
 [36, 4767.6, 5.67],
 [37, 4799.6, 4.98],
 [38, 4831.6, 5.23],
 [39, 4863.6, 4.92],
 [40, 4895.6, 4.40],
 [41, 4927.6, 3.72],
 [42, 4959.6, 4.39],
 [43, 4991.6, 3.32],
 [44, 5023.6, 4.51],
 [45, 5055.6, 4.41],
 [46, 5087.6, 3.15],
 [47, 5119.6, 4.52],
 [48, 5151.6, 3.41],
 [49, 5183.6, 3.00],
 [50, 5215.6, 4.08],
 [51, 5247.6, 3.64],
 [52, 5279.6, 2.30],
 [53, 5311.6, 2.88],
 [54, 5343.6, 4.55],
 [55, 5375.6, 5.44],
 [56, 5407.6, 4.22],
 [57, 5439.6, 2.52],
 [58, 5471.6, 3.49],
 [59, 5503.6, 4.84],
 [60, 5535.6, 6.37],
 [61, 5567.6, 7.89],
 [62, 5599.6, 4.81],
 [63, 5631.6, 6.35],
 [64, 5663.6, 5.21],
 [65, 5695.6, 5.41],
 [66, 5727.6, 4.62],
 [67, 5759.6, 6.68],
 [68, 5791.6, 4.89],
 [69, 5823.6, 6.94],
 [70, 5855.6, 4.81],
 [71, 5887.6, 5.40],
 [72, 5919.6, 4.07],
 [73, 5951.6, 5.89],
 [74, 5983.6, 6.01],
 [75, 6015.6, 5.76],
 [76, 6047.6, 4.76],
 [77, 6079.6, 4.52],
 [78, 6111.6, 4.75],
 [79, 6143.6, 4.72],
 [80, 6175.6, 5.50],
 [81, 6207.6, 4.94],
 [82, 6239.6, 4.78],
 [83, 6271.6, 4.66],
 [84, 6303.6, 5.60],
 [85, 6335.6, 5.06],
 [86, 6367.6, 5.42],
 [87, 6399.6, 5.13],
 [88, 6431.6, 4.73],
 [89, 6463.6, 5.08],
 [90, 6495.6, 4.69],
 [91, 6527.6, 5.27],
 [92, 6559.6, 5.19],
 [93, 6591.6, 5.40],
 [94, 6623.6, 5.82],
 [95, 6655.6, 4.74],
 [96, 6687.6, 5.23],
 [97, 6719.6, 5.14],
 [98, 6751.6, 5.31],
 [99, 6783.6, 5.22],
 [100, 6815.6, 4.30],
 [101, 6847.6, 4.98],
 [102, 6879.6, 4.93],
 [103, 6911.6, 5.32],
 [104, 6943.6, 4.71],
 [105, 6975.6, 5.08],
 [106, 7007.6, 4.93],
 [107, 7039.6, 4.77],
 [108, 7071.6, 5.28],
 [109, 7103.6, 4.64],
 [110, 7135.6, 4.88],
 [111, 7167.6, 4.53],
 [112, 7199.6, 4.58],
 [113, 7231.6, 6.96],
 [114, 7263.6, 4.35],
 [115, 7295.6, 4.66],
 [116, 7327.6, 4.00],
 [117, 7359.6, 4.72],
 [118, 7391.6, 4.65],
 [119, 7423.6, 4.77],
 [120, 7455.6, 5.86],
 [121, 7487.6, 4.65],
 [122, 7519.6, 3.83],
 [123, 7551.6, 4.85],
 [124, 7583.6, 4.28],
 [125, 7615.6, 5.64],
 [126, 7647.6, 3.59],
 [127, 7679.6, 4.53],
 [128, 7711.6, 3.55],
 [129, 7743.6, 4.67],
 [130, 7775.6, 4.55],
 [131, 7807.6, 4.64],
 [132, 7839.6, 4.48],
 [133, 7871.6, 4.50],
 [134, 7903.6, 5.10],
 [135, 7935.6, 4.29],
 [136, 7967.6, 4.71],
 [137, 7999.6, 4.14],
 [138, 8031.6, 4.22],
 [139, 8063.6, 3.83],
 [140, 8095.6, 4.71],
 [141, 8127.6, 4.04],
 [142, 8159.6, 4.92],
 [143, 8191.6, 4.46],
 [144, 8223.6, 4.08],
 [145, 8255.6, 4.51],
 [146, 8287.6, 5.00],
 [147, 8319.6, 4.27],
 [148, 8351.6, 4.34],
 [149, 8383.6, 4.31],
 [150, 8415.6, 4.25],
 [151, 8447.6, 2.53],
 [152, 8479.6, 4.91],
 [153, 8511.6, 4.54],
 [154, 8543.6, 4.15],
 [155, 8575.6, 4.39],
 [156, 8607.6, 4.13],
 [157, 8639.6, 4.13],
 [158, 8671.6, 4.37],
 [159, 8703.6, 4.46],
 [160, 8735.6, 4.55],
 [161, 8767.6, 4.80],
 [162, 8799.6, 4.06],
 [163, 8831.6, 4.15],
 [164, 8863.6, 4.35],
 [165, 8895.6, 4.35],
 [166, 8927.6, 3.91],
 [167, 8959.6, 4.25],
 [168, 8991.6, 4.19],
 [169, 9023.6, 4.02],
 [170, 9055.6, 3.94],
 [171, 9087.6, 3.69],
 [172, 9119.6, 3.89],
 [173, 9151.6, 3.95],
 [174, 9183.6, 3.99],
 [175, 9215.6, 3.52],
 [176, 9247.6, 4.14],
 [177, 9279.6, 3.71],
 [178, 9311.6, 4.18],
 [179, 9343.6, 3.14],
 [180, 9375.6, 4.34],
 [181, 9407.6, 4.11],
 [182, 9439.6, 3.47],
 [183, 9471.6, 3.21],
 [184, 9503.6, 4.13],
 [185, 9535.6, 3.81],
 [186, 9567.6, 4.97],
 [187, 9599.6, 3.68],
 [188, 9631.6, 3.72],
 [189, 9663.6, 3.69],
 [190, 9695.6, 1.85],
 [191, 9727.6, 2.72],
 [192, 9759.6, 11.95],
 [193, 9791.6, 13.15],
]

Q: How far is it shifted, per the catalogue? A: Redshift 0.49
